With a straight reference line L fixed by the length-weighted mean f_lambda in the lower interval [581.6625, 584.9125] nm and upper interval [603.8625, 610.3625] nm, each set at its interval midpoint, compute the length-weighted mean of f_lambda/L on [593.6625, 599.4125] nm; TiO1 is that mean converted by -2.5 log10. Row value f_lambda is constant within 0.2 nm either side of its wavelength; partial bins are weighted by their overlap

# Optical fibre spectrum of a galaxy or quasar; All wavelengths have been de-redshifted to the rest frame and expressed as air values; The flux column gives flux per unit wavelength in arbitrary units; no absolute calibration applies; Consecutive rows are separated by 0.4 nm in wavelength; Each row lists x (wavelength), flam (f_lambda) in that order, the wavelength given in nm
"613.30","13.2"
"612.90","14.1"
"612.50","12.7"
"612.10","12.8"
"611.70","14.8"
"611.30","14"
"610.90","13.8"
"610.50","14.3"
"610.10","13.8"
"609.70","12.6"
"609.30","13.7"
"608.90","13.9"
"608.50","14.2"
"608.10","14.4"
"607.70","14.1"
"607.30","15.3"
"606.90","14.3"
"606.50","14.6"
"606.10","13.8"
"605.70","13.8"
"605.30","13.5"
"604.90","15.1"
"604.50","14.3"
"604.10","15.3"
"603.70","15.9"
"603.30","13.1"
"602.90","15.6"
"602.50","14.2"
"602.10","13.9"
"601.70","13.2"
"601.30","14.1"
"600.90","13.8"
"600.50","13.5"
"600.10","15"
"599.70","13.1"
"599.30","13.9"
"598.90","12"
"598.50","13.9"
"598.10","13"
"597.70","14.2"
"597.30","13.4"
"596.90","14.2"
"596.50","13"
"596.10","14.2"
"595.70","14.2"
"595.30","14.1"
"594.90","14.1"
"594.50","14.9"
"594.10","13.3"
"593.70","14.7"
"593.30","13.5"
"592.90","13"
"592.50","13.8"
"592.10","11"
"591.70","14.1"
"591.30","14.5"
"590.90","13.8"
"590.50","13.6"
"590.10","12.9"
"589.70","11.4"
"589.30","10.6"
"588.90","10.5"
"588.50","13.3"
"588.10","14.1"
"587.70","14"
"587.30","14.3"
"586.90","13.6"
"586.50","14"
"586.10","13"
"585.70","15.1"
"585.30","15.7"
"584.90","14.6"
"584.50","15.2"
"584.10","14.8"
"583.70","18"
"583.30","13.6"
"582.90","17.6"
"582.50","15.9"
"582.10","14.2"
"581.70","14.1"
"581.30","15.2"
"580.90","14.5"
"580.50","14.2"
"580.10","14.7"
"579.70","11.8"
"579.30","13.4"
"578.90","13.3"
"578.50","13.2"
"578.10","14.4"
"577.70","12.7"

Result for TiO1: 0.07 mag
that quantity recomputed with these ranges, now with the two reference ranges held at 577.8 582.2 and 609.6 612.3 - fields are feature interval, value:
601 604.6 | -0.05 mag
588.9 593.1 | 0.09 mag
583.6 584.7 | -0.14 mag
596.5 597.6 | 0.01 mag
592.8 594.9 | -0.01 mag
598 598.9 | 0.05 mag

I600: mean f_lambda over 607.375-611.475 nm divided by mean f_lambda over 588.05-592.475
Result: 1.1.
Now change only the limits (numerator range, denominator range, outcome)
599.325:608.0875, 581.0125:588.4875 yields 0.96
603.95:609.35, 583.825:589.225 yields 1.02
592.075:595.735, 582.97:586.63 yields 0.92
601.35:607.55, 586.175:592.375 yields 1.10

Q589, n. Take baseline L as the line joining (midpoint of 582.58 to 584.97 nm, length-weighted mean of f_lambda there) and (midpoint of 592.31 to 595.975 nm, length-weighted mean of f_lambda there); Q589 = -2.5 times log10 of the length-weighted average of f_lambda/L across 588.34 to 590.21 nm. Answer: 0.258 mag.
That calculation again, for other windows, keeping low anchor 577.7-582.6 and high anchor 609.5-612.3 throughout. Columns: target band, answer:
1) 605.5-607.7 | -0.04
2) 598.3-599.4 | 0.05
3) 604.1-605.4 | -0.06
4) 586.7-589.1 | 0.05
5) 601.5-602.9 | -0.02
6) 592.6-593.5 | 0.05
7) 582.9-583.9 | -0.16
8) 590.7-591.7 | -0.02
